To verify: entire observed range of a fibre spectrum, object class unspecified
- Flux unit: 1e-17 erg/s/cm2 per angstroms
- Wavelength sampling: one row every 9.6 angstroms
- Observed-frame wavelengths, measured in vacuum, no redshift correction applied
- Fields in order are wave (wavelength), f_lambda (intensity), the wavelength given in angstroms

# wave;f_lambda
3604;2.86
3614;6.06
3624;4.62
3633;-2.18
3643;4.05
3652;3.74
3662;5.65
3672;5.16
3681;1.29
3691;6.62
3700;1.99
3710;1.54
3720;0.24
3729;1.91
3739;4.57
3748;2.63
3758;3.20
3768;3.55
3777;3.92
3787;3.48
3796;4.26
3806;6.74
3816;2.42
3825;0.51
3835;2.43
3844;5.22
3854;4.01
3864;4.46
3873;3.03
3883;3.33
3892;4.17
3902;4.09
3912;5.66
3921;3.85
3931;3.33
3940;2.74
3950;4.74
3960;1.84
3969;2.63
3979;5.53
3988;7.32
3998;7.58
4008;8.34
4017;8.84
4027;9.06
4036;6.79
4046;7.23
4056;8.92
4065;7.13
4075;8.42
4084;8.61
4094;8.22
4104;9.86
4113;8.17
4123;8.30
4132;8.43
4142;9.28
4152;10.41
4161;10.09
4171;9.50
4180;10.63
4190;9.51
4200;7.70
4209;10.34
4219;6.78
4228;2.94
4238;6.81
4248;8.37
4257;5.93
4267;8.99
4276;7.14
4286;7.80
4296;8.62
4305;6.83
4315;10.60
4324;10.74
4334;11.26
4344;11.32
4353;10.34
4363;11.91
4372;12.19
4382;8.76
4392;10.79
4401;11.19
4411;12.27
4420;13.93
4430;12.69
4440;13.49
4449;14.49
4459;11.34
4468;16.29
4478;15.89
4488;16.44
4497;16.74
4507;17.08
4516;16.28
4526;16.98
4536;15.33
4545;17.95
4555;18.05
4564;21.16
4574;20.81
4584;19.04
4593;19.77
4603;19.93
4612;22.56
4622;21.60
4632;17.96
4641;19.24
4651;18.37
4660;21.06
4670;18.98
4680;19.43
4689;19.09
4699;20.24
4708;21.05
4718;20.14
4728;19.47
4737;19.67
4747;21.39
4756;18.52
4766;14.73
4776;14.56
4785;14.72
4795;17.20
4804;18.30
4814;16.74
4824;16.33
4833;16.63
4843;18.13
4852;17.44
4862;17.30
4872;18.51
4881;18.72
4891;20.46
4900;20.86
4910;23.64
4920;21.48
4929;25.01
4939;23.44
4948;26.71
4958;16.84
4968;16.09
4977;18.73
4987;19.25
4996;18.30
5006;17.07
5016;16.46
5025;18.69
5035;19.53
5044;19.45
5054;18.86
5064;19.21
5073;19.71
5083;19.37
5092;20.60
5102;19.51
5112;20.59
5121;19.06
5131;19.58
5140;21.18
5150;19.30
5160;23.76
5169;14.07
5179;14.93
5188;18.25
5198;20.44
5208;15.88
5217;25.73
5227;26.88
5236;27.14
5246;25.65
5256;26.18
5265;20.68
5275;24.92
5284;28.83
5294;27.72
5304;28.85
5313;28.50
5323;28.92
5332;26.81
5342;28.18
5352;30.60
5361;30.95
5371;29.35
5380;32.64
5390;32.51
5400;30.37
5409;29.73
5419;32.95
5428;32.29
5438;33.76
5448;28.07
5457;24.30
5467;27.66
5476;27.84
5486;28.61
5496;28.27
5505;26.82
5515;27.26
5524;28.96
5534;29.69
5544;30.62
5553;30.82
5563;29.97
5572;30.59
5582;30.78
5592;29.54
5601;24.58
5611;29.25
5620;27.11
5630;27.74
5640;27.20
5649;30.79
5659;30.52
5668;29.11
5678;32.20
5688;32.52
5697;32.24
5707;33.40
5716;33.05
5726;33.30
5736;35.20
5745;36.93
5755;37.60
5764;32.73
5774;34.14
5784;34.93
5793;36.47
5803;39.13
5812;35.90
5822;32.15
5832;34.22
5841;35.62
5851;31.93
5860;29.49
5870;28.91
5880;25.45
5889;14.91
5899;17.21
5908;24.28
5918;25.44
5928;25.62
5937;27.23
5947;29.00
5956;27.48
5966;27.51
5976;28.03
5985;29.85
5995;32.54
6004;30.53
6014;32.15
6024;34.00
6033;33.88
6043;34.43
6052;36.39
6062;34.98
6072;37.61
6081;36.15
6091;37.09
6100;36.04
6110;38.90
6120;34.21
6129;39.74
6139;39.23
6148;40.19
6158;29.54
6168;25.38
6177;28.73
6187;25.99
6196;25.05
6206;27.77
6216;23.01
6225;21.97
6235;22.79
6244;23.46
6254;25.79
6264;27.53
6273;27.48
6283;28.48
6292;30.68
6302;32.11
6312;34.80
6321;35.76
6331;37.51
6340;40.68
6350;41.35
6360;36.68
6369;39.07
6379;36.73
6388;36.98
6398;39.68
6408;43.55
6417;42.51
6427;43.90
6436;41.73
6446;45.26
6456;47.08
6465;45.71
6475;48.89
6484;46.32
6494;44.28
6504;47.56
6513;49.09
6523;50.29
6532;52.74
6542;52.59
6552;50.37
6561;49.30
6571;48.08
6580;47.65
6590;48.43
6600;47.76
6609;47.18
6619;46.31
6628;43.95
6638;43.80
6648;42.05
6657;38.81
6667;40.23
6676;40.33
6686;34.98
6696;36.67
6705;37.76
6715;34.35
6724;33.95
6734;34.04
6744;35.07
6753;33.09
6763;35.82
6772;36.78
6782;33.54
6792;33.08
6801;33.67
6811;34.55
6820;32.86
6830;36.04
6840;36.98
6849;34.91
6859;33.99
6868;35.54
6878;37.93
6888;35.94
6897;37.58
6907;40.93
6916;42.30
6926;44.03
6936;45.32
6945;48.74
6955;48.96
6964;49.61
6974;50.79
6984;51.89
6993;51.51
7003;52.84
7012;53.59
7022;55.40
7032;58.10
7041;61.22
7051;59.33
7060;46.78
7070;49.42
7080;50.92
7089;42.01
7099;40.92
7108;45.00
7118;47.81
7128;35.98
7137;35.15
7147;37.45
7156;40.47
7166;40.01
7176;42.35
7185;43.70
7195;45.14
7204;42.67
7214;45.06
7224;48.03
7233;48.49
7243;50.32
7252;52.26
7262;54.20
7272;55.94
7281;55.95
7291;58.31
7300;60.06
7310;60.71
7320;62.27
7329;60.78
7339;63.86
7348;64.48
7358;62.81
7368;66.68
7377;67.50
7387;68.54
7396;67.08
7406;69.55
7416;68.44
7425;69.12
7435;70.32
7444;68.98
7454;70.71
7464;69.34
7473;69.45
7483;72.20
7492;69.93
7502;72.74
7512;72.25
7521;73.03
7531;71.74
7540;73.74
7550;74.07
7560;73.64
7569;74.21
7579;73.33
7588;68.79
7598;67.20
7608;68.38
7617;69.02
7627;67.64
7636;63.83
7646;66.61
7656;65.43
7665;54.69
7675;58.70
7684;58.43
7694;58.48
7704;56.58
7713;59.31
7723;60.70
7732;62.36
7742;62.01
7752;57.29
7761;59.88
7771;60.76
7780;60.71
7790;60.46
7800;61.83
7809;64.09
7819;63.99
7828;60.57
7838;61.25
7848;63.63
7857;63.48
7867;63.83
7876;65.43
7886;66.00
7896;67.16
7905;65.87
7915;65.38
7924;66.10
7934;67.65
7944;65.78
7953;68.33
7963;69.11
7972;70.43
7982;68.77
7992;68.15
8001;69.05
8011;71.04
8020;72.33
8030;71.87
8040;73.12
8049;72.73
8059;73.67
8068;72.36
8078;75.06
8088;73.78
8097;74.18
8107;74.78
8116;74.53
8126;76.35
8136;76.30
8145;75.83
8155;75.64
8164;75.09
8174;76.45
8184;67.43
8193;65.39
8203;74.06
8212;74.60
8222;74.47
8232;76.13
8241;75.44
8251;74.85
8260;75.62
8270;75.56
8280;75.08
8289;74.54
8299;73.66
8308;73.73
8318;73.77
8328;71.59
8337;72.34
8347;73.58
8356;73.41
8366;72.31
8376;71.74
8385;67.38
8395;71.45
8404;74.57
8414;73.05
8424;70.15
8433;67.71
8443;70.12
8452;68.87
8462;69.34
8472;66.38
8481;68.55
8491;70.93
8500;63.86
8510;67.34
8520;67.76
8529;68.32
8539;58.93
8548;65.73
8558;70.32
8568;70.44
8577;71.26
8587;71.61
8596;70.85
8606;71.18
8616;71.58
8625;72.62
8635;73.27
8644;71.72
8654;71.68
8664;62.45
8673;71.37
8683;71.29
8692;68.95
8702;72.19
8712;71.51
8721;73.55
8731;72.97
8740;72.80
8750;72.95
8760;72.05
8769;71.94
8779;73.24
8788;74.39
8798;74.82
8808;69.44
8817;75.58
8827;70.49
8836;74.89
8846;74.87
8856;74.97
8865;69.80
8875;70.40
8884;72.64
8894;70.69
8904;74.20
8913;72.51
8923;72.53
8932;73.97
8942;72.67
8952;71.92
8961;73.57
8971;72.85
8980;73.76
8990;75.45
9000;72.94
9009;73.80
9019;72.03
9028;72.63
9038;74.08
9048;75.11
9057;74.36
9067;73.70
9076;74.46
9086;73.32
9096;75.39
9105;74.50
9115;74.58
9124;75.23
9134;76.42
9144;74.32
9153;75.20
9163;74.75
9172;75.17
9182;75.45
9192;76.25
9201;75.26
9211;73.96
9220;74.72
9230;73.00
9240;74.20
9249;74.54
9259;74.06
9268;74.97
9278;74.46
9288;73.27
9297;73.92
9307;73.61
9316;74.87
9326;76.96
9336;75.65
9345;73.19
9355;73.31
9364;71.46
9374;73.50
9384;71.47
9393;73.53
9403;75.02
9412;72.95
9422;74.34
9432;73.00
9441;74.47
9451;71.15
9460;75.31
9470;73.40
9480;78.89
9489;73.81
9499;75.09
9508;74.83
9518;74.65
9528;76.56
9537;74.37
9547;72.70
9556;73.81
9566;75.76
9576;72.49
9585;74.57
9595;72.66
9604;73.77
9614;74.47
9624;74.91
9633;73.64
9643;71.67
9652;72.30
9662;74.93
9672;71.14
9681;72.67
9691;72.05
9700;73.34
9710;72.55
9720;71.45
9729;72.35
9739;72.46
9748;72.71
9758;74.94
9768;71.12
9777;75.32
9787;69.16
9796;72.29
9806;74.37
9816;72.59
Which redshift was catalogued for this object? 0.00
